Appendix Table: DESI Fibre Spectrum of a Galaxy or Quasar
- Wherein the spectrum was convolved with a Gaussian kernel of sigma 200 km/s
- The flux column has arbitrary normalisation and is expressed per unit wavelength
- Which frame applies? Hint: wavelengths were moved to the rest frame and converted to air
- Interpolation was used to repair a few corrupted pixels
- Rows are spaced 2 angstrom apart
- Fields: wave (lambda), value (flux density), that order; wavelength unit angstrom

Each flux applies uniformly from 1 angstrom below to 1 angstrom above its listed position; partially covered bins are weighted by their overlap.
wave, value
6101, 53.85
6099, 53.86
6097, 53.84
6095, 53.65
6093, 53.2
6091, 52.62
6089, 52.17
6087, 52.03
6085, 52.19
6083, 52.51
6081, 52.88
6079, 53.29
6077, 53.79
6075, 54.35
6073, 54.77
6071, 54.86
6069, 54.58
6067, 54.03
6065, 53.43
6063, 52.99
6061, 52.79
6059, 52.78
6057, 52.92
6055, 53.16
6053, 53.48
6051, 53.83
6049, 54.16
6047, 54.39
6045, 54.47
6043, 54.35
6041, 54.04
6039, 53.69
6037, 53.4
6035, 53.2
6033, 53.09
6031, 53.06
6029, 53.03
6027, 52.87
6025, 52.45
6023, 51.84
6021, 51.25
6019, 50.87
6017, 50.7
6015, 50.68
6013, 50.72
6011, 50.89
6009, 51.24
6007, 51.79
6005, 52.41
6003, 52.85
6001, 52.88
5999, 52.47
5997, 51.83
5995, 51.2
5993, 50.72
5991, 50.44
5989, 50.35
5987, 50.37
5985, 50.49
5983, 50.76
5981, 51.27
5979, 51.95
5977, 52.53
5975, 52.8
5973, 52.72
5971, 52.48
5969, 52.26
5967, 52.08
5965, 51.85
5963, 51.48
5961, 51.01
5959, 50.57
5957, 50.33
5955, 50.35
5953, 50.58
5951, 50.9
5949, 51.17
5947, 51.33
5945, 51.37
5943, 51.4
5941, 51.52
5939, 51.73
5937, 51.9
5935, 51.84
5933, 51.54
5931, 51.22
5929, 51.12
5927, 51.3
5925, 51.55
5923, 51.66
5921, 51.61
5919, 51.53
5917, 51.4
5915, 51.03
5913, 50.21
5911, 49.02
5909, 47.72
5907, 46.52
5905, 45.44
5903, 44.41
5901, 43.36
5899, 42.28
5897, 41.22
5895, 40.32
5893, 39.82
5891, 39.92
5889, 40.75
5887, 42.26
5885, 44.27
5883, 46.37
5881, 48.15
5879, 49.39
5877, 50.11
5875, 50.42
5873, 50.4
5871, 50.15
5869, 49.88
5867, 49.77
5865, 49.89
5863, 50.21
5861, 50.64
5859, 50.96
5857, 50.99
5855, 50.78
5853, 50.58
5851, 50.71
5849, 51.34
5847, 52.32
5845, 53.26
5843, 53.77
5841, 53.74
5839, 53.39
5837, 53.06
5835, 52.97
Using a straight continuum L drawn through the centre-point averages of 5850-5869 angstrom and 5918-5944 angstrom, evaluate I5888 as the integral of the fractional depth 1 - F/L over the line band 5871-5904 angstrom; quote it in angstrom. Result 4.0 angstrom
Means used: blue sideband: 50.5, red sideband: 51.5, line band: 44.8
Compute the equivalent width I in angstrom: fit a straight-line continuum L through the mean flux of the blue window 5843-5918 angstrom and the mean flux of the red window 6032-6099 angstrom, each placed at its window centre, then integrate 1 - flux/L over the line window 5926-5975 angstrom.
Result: -1.46 angstrom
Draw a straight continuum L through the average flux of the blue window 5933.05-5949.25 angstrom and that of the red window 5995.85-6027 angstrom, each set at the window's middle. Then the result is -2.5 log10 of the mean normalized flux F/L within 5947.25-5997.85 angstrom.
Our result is 0.01 mag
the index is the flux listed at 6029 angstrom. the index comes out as 53.03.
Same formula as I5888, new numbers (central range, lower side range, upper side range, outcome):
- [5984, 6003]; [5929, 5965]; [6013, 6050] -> 0.3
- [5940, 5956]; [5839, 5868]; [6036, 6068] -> 0.4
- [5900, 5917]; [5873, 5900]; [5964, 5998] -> -0.5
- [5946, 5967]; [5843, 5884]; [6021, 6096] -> 0.3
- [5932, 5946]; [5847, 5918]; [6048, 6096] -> -0.7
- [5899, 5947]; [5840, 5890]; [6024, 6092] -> 0.9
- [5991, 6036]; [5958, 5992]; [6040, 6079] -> 0.6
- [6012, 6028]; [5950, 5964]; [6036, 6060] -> 0.4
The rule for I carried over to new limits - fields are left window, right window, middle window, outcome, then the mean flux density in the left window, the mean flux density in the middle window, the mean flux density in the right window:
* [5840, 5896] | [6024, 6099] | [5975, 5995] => 0.2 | 48.6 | 51.1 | 53.4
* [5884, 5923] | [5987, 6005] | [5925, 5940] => -1.3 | 45.6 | 51.5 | 51.6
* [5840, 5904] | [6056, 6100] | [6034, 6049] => -0.5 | 47.9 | 53.9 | 53.3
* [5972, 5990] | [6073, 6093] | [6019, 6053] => -0.6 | 51.5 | 53.3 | 53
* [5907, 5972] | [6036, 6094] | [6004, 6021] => 0.4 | 51.1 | 51.2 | 53.5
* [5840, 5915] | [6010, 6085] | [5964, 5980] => -0.5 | 47.9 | 52.3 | 53.1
